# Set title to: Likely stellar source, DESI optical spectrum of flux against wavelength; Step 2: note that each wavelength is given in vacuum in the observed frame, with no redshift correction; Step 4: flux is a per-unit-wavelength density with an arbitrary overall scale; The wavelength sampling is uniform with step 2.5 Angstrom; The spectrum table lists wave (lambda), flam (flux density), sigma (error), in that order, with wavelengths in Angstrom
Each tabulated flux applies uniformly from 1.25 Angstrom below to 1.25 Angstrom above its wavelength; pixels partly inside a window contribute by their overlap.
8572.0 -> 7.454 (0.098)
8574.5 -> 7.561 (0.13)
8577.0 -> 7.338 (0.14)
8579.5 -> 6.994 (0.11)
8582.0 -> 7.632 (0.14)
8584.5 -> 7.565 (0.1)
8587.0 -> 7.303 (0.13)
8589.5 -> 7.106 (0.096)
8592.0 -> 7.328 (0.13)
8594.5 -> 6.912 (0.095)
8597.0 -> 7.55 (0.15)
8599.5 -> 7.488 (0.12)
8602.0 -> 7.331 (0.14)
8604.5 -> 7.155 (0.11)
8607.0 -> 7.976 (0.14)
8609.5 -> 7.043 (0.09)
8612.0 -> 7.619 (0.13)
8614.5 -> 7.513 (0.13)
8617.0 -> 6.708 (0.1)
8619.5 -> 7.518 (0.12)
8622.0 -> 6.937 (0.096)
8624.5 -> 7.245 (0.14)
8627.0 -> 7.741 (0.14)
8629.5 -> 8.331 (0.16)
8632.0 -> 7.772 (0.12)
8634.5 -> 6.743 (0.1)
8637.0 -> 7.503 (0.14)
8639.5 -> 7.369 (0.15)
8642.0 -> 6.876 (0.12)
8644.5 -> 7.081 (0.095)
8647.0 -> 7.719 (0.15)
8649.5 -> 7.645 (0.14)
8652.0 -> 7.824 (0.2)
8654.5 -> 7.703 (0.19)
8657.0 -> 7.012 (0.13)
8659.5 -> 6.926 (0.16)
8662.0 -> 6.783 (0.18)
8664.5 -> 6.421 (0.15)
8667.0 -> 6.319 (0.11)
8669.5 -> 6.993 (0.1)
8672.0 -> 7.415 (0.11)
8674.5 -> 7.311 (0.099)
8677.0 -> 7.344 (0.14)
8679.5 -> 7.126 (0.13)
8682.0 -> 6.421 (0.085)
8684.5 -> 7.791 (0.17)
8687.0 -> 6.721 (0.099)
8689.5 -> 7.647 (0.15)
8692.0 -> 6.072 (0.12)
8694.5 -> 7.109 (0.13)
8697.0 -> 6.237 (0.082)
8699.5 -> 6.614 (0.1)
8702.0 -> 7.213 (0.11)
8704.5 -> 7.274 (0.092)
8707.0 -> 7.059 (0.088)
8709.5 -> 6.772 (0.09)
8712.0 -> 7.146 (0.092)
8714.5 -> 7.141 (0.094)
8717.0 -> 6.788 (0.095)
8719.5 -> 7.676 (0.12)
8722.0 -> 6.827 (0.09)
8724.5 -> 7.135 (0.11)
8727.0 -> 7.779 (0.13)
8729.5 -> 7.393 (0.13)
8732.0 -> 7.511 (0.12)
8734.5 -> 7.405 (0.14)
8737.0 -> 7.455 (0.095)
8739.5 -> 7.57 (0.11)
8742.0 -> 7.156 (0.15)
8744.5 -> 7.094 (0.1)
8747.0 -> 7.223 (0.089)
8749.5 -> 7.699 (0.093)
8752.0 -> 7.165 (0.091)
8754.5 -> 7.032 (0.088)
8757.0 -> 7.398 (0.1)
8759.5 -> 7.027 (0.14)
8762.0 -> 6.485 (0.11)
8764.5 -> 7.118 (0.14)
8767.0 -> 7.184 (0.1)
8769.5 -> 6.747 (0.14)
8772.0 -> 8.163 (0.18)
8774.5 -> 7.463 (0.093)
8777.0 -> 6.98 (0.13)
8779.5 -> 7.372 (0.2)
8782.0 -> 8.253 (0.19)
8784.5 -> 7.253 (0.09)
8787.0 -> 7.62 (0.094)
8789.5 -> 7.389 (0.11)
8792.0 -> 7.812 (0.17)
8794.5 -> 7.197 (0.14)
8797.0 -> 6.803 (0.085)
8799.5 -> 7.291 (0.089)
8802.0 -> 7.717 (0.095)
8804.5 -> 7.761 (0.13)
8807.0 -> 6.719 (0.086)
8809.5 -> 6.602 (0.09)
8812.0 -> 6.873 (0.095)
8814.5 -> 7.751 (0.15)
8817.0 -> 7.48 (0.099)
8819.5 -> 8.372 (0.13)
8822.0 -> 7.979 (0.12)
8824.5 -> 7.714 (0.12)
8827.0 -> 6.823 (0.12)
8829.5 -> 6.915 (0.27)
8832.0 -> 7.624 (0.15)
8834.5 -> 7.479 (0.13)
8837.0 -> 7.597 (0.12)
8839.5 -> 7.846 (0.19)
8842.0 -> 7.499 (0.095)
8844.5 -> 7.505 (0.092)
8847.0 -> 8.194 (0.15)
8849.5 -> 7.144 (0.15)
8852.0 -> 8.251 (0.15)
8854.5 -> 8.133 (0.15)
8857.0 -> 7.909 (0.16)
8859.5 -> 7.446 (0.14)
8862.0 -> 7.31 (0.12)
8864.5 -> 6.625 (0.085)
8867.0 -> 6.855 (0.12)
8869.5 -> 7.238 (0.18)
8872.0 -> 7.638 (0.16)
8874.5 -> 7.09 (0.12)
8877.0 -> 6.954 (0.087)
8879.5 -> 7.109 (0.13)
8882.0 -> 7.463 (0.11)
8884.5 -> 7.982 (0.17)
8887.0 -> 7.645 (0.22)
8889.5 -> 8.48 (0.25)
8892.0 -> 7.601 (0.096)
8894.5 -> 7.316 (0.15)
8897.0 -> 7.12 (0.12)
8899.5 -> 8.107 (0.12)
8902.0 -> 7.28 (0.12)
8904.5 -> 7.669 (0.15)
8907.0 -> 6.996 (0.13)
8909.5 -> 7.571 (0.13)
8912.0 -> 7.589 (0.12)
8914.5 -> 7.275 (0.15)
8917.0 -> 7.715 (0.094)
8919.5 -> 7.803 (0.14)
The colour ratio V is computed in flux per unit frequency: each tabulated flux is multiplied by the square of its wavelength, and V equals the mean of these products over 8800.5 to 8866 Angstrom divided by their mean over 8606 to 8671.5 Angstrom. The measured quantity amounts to 1.08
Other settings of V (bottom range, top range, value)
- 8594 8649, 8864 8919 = 1.07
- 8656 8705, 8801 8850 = 1.12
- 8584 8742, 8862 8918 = 1.08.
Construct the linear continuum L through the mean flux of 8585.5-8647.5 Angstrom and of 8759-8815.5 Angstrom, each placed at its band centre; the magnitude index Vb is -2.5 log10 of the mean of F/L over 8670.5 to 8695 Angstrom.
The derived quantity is 0.03 mag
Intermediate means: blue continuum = 7.35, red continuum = 7.29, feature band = 7.09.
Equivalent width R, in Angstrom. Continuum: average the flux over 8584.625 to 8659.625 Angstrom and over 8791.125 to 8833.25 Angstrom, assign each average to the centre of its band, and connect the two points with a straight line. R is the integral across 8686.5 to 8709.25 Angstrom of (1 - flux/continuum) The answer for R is 1.52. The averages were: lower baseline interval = 7.38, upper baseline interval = 7.37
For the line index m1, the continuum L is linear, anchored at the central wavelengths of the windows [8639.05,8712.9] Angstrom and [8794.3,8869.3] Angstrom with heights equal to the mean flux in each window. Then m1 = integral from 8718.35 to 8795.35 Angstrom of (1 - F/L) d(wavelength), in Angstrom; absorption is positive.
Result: -0.8 Angstrom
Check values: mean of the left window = 7.06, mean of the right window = 7.45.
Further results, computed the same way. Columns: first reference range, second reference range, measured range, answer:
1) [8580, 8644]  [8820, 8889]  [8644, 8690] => 1.44 Angstrom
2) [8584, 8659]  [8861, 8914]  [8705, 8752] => 0.81 Angstrom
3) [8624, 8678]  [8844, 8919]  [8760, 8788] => 0.31 Angstrom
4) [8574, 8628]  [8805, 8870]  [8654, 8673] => 1.19 Angstrom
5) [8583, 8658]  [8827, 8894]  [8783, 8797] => 0.11 Angstrom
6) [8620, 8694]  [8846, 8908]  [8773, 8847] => -0.42 Angstrom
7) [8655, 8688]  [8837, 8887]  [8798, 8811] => 0.24 Angstrom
